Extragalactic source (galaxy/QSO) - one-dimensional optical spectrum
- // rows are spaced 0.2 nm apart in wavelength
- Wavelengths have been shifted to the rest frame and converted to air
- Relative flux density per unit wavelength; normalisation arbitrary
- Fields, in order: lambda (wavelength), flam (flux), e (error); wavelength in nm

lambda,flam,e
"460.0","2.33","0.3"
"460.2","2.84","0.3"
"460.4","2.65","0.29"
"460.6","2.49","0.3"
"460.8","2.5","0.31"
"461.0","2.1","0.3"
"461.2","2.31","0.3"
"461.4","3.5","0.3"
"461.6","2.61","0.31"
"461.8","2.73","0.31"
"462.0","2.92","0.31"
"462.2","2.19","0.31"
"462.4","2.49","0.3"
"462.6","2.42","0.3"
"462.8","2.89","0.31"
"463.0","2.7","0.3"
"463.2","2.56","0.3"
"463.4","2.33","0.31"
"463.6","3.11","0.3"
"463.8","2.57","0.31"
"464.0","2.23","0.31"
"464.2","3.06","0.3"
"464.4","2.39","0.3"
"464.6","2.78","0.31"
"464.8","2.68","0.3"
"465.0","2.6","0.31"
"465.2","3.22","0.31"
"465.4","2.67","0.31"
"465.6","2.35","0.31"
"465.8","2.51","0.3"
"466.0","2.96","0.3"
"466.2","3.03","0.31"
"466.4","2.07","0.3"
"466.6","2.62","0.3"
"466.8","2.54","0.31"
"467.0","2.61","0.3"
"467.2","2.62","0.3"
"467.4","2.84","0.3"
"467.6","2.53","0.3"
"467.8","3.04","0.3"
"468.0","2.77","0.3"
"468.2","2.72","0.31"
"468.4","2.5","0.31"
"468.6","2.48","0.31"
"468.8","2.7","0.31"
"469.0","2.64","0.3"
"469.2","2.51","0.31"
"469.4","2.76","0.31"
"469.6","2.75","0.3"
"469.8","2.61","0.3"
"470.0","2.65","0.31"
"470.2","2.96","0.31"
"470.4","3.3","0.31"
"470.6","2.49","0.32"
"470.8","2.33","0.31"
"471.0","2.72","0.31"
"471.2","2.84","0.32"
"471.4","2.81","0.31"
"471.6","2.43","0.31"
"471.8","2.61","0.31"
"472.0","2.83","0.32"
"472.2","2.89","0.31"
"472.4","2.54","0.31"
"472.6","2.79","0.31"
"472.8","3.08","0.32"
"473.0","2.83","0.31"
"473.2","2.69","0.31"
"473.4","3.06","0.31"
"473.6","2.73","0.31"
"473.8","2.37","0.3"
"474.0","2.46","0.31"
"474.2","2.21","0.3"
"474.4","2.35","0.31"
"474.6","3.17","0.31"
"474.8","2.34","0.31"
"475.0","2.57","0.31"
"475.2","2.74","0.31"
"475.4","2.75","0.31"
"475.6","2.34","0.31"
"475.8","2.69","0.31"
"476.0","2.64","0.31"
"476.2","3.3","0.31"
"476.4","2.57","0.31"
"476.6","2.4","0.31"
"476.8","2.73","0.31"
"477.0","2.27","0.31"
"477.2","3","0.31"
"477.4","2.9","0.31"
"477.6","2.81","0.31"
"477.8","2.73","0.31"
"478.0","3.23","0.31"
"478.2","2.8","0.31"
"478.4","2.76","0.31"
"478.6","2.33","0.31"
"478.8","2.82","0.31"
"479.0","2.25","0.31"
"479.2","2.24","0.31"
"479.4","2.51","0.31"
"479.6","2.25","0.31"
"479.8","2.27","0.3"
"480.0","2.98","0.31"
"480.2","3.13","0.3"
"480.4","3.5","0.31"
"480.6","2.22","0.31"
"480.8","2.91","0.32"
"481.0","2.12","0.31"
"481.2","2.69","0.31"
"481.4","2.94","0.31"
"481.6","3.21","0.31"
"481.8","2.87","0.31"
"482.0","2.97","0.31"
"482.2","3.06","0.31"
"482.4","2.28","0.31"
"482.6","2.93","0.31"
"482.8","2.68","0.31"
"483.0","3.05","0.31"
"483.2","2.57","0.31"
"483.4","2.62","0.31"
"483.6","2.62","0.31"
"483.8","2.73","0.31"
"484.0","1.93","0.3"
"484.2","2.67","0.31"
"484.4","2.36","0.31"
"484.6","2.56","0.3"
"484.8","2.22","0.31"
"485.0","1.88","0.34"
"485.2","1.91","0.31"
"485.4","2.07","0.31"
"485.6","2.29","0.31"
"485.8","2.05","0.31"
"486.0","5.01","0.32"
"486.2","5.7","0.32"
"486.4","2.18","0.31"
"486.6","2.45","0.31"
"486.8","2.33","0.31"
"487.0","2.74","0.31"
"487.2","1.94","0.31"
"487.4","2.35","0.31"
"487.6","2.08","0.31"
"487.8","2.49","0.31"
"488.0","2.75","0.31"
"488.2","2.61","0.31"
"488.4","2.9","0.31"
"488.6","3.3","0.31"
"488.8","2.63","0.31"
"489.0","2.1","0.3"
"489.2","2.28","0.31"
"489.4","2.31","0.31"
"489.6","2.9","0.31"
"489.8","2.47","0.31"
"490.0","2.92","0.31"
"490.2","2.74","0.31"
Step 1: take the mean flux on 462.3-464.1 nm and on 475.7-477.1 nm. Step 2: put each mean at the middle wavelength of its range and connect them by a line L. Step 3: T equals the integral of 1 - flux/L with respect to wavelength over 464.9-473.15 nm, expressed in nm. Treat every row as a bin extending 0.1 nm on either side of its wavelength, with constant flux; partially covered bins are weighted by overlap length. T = -0.258 nm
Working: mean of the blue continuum 2.59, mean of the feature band 2.7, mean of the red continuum 2.66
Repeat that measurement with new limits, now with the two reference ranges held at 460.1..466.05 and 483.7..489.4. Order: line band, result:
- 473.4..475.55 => 0.02 nm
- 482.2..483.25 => -0.06 nm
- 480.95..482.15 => -0.11 nm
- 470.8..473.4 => -0.13 nm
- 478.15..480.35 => 0.01 nm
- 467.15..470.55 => -0.13 nm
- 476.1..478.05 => -0.13 nm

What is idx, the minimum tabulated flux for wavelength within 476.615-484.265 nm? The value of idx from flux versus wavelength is 1.93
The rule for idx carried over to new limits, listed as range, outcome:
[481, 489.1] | 1.88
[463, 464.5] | 2.23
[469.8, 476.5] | 2.21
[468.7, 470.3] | 2.51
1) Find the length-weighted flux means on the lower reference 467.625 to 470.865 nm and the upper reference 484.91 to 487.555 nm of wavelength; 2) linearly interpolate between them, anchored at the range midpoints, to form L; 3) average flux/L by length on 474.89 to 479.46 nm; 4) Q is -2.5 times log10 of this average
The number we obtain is 0.01 mag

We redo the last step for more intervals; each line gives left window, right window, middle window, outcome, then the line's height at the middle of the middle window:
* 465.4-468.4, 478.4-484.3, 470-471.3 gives -0.04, 2.66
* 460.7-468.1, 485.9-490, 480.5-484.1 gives 0.02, 2.75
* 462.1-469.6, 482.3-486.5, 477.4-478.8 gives -0.05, 2.67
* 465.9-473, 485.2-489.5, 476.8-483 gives -0.02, 2.69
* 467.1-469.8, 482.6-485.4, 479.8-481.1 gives -0.11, 2.5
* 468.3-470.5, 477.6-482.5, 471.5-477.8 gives 0.01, 2.71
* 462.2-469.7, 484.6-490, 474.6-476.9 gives -0.01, 2.63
